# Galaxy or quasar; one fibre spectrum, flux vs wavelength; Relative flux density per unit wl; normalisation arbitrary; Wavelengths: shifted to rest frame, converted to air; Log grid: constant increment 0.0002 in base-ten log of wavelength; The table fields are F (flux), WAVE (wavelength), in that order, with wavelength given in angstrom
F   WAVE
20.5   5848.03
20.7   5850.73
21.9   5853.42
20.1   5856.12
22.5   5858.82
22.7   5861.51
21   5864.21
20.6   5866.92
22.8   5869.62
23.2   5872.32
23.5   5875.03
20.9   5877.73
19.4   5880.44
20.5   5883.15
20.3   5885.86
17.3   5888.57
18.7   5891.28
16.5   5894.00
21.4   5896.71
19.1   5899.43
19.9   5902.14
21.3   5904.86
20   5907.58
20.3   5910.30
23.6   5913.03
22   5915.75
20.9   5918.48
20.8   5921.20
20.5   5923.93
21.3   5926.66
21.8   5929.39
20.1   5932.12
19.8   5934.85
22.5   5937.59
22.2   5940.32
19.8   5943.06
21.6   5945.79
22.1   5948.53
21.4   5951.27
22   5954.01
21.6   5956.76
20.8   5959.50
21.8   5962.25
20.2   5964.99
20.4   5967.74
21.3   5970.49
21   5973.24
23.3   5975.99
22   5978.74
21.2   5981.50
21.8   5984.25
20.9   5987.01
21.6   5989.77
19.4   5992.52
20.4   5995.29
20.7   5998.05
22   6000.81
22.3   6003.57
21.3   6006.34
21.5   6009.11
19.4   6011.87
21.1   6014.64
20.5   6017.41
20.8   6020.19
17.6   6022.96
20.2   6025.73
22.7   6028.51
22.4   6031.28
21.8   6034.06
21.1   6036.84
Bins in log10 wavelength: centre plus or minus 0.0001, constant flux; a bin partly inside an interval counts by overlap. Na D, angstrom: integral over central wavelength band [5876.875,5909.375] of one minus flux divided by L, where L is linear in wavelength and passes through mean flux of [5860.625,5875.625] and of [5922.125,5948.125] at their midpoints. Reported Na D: 3.3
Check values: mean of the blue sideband 22.2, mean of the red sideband 21.1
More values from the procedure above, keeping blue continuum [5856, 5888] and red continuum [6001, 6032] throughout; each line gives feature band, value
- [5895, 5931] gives 0.5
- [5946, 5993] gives -0.7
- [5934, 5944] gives 0.0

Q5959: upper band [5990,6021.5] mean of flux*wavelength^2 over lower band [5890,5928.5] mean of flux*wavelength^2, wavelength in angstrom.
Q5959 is 1.1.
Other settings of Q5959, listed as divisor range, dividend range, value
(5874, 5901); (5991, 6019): 1.10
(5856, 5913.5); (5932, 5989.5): 1.06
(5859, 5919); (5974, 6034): 1.06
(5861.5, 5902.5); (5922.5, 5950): 1.06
